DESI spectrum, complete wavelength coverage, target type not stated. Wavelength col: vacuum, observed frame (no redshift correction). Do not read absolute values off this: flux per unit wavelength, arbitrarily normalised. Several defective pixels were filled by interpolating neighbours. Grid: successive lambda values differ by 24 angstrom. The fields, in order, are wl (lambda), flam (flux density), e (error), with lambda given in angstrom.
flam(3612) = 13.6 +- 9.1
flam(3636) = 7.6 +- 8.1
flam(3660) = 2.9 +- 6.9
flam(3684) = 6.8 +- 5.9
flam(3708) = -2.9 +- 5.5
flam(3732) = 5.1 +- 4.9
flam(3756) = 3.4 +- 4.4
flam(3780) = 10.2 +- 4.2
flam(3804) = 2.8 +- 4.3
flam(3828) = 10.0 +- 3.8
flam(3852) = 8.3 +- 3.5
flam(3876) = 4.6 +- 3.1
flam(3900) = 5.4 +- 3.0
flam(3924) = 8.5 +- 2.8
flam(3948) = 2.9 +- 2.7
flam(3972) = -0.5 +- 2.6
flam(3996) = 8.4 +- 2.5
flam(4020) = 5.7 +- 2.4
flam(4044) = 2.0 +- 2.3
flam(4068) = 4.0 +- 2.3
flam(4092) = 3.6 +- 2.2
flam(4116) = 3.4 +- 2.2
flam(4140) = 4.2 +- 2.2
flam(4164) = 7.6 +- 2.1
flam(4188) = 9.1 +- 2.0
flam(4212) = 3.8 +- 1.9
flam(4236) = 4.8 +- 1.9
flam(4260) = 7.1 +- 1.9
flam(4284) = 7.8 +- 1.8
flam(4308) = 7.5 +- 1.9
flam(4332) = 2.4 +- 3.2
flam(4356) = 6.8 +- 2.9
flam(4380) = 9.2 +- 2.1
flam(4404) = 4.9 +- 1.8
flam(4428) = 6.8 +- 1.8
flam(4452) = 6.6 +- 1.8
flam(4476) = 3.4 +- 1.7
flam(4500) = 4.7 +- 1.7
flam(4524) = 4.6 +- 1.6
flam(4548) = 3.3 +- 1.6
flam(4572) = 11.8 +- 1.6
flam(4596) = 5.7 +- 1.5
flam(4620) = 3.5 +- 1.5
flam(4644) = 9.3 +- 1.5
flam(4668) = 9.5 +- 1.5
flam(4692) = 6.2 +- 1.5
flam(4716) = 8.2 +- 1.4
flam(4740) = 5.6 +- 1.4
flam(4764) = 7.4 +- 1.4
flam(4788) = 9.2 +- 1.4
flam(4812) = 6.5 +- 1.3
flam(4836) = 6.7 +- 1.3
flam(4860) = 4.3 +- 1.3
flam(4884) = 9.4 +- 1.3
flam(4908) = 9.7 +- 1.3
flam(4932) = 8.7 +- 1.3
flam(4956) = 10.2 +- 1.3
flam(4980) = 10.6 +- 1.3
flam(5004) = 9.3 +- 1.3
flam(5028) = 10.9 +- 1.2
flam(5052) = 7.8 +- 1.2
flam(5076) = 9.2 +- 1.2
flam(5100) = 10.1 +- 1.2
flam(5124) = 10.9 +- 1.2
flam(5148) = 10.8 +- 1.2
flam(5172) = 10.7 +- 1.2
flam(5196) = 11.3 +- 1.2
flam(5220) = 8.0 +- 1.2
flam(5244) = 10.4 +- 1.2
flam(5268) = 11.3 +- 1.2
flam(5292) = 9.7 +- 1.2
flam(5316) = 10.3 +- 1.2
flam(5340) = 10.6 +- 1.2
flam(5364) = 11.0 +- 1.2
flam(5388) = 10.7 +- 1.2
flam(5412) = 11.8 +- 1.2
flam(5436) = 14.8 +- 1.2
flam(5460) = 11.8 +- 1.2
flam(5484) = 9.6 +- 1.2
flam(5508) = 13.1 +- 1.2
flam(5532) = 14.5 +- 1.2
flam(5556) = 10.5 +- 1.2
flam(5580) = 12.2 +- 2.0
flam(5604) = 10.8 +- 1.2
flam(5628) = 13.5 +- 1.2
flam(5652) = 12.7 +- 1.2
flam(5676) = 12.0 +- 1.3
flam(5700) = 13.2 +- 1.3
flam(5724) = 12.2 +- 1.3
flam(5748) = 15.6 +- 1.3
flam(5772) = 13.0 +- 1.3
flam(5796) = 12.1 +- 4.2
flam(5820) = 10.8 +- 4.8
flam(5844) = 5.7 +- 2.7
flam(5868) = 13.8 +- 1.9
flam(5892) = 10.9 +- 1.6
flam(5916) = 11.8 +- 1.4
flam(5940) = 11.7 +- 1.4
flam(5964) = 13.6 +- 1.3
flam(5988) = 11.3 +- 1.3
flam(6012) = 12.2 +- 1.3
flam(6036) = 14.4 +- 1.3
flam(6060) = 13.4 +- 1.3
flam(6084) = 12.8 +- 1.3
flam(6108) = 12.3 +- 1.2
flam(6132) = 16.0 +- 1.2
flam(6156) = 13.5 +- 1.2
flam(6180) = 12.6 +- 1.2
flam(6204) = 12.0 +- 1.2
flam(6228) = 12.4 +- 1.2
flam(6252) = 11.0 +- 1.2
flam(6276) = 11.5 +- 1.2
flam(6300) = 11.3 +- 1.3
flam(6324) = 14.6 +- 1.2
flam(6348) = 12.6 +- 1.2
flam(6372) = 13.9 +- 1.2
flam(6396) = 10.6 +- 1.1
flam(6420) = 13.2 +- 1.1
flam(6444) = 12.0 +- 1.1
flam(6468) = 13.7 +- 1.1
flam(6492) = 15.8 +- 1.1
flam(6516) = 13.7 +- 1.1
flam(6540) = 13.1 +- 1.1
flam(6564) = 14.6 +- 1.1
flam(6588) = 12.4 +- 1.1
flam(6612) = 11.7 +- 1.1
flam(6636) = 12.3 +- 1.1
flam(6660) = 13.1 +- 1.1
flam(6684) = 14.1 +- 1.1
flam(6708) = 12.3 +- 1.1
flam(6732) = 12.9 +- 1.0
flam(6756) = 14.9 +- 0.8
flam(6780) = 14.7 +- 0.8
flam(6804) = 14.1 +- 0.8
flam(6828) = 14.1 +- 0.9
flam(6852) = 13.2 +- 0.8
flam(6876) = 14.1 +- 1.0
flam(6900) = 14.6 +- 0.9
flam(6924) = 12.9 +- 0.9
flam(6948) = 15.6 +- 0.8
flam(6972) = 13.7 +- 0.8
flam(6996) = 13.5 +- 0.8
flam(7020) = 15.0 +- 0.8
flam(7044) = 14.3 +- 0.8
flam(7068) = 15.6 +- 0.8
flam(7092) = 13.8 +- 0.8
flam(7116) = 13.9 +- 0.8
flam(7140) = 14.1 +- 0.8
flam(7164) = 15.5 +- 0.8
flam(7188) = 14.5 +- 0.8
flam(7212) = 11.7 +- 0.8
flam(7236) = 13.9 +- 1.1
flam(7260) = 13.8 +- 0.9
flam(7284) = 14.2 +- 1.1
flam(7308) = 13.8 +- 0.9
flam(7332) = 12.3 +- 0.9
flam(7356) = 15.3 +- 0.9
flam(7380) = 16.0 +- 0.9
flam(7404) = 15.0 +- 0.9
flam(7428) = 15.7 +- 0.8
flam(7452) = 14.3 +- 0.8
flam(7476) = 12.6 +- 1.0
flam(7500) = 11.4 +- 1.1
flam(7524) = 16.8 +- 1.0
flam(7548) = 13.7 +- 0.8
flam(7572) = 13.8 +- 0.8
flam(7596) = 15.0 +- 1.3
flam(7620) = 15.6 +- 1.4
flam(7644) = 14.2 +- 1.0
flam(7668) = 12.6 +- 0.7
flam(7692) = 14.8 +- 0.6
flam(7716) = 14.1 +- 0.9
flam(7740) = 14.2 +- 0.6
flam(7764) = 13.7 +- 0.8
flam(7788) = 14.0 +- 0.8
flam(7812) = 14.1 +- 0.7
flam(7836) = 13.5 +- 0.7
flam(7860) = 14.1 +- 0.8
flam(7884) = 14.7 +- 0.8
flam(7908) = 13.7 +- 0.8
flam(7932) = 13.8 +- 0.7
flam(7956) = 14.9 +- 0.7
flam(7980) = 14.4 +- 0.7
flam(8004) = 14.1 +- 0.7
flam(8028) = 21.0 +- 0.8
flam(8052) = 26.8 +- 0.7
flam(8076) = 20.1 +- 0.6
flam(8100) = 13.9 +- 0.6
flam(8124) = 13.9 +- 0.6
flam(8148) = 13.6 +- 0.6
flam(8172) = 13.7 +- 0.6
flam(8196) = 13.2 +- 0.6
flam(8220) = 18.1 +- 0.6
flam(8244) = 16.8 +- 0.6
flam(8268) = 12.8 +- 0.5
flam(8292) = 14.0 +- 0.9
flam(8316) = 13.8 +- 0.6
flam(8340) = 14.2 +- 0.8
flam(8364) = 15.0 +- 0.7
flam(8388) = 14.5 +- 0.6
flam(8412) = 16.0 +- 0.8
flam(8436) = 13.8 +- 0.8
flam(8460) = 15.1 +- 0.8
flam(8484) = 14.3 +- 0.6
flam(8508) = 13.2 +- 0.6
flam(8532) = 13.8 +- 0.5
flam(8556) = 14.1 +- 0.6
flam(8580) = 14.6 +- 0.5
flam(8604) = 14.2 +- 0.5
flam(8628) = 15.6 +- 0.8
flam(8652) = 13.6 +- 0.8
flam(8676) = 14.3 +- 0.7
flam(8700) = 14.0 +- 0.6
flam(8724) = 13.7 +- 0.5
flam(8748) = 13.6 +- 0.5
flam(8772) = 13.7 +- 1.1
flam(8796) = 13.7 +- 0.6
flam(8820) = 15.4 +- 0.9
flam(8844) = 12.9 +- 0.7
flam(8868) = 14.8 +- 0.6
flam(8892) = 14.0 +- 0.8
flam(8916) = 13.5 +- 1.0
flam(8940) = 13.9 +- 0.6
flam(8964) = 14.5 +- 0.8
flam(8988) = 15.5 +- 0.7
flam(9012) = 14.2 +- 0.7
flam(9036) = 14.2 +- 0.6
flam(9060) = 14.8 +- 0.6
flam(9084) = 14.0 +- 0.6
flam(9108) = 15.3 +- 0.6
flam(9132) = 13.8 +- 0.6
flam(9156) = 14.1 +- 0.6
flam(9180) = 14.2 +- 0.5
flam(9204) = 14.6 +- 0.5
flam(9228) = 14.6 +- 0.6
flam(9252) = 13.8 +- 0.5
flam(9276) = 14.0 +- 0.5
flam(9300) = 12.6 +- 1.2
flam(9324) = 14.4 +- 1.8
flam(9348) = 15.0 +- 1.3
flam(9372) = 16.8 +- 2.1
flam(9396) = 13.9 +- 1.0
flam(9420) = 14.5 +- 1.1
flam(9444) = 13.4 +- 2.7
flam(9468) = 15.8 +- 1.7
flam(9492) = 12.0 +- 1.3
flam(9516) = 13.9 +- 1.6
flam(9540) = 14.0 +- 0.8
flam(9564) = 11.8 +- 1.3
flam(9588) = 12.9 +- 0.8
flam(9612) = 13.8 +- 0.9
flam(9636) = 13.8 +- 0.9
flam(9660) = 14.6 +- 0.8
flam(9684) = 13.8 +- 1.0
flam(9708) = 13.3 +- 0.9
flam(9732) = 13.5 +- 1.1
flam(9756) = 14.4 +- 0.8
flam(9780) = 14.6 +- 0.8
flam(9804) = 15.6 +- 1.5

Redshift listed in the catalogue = 0.22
